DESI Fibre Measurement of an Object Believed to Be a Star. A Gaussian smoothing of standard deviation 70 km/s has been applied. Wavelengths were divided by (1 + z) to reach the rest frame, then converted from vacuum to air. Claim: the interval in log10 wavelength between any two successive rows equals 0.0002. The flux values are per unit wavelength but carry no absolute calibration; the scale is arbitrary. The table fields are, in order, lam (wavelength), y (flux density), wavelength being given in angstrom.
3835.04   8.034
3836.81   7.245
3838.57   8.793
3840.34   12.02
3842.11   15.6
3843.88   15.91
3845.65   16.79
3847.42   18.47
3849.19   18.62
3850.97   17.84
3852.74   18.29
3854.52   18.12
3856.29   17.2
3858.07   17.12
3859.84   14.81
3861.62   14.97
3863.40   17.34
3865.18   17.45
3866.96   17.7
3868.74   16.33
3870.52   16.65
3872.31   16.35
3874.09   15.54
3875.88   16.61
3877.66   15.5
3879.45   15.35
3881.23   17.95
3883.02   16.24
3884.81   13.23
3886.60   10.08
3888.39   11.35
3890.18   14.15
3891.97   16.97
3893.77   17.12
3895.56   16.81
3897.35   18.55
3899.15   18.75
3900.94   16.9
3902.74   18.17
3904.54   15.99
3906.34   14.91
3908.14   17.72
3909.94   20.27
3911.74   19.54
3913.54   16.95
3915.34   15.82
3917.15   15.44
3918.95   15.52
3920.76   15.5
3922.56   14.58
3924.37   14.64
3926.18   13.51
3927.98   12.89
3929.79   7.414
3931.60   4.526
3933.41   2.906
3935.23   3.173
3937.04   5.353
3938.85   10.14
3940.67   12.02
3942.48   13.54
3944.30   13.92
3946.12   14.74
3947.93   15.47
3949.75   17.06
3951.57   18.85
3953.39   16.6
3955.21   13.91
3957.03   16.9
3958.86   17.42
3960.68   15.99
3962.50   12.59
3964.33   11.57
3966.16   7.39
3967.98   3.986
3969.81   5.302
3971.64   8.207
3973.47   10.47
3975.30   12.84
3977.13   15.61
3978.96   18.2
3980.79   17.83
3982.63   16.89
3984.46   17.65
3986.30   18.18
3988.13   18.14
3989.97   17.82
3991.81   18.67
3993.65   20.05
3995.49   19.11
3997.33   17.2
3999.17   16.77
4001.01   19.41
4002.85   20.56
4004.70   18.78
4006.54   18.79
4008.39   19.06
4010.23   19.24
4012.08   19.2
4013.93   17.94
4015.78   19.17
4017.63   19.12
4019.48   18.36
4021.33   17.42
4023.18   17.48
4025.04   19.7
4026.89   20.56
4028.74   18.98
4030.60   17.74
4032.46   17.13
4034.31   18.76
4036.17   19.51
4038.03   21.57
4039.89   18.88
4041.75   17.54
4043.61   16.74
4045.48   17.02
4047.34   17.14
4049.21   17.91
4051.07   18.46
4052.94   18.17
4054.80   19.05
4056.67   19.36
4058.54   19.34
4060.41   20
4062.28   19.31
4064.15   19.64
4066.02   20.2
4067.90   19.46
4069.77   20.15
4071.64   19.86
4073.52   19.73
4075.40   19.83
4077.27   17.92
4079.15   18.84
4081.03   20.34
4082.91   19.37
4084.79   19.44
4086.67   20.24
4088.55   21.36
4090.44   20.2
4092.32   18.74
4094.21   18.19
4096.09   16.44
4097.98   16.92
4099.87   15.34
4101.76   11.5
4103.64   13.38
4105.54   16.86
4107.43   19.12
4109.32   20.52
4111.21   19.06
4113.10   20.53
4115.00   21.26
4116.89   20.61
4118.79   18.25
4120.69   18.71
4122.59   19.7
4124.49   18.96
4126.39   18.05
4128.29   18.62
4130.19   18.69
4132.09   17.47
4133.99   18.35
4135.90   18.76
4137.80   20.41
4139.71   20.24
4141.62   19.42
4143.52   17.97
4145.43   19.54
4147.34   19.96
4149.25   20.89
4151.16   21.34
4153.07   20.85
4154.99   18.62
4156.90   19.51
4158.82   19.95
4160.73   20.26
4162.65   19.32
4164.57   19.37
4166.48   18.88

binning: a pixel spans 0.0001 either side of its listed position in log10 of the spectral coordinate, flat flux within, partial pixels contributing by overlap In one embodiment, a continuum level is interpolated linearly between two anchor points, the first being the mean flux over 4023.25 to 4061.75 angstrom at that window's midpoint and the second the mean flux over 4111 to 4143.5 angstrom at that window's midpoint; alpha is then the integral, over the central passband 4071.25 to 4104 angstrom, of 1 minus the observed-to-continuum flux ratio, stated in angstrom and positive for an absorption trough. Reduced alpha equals 1.2 angstrom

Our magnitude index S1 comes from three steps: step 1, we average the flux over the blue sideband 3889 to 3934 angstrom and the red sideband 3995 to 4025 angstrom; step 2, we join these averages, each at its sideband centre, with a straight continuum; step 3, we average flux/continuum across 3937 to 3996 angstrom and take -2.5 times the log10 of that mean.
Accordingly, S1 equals 0.185 mag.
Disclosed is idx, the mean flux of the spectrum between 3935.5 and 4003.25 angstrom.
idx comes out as 14.6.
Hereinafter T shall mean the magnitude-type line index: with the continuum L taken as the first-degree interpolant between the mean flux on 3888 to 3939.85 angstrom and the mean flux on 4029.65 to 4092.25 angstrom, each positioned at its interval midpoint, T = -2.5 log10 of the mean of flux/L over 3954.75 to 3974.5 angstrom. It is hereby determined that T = 0.367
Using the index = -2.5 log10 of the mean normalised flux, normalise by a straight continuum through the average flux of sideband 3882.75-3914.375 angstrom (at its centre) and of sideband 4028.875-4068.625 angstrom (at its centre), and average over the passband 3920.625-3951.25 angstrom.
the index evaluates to 0.44 mag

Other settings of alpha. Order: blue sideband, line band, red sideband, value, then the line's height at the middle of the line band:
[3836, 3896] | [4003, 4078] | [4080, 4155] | -4.3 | 17.9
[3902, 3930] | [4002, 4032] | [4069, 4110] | -2.8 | 17.3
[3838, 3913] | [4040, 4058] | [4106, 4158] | 0.4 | 18.4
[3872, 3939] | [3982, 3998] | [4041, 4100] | -1.5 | 16.6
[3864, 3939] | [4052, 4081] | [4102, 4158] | -2.6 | 17.8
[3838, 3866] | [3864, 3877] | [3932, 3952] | -1.2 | 15.2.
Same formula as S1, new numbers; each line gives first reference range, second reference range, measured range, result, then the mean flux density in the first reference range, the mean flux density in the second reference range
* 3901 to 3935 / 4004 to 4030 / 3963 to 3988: 0.30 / 14.1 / 18.8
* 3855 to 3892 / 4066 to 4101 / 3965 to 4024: 0.08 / 15.7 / 19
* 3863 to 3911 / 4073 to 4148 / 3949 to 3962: 0.03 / 16.3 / 18.7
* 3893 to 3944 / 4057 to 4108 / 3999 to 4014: -0.16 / 13.9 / 18.6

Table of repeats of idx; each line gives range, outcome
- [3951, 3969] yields 13.4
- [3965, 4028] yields 16.6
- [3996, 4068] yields 18.7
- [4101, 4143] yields 18.6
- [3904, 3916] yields 17.4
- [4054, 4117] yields 18.9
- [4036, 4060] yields 18.5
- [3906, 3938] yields 12.8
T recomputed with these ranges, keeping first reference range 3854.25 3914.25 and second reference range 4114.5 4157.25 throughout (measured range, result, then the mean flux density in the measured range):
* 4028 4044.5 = -0.02 mag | 18.5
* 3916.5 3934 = 0.39 mag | 11.8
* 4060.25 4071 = -0.07 mag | 19.8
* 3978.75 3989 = -0.01 mag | 17.8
